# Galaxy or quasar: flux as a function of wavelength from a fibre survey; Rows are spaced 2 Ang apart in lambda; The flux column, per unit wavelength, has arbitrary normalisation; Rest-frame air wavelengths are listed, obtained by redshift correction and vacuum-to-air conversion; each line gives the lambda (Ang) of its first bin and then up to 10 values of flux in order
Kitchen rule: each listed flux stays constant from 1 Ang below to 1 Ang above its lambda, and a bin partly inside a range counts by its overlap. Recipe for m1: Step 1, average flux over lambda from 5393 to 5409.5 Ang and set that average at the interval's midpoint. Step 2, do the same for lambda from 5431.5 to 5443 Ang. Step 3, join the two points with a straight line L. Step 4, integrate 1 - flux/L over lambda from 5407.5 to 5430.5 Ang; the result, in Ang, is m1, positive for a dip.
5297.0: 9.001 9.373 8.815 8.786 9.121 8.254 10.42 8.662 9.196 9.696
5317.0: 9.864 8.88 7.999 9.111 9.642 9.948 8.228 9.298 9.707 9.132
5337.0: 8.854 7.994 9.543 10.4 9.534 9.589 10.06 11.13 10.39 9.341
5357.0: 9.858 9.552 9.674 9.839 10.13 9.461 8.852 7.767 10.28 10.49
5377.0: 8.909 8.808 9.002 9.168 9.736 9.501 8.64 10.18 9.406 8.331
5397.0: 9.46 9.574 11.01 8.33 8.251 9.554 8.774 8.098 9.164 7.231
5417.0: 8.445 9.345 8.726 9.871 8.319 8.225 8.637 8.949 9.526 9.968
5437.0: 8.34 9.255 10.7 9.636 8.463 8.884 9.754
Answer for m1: 1.7 Ang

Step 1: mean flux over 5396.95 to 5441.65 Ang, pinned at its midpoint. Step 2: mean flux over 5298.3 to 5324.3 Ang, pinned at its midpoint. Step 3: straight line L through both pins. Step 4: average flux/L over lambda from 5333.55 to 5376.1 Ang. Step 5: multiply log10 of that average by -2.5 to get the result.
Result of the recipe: -0.06 mag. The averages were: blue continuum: 9.09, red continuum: 9.01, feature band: 9.61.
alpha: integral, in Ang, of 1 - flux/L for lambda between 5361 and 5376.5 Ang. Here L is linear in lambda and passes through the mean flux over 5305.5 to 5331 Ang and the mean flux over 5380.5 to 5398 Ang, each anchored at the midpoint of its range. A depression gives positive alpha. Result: -0.5 Ang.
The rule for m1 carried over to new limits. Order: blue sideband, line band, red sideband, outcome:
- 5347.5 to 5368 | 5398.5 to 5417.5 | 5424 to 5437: 0.8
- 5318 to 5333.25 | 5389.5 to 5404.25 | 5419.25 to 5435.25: -0.7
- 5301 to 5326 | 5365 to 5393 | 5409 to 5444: -0.9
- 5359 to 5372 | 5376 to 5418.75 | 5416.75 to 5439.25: 0.5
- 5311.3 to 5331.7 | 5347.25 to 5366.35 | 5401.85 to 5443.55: -1.9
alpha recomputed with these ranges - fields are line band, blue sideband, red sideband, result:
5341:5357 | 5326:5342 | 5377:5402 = -1.48 Ang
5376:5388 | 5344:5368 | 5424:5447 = 0.54 Ang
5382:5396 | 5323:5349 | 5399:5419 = -0.48 Ang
